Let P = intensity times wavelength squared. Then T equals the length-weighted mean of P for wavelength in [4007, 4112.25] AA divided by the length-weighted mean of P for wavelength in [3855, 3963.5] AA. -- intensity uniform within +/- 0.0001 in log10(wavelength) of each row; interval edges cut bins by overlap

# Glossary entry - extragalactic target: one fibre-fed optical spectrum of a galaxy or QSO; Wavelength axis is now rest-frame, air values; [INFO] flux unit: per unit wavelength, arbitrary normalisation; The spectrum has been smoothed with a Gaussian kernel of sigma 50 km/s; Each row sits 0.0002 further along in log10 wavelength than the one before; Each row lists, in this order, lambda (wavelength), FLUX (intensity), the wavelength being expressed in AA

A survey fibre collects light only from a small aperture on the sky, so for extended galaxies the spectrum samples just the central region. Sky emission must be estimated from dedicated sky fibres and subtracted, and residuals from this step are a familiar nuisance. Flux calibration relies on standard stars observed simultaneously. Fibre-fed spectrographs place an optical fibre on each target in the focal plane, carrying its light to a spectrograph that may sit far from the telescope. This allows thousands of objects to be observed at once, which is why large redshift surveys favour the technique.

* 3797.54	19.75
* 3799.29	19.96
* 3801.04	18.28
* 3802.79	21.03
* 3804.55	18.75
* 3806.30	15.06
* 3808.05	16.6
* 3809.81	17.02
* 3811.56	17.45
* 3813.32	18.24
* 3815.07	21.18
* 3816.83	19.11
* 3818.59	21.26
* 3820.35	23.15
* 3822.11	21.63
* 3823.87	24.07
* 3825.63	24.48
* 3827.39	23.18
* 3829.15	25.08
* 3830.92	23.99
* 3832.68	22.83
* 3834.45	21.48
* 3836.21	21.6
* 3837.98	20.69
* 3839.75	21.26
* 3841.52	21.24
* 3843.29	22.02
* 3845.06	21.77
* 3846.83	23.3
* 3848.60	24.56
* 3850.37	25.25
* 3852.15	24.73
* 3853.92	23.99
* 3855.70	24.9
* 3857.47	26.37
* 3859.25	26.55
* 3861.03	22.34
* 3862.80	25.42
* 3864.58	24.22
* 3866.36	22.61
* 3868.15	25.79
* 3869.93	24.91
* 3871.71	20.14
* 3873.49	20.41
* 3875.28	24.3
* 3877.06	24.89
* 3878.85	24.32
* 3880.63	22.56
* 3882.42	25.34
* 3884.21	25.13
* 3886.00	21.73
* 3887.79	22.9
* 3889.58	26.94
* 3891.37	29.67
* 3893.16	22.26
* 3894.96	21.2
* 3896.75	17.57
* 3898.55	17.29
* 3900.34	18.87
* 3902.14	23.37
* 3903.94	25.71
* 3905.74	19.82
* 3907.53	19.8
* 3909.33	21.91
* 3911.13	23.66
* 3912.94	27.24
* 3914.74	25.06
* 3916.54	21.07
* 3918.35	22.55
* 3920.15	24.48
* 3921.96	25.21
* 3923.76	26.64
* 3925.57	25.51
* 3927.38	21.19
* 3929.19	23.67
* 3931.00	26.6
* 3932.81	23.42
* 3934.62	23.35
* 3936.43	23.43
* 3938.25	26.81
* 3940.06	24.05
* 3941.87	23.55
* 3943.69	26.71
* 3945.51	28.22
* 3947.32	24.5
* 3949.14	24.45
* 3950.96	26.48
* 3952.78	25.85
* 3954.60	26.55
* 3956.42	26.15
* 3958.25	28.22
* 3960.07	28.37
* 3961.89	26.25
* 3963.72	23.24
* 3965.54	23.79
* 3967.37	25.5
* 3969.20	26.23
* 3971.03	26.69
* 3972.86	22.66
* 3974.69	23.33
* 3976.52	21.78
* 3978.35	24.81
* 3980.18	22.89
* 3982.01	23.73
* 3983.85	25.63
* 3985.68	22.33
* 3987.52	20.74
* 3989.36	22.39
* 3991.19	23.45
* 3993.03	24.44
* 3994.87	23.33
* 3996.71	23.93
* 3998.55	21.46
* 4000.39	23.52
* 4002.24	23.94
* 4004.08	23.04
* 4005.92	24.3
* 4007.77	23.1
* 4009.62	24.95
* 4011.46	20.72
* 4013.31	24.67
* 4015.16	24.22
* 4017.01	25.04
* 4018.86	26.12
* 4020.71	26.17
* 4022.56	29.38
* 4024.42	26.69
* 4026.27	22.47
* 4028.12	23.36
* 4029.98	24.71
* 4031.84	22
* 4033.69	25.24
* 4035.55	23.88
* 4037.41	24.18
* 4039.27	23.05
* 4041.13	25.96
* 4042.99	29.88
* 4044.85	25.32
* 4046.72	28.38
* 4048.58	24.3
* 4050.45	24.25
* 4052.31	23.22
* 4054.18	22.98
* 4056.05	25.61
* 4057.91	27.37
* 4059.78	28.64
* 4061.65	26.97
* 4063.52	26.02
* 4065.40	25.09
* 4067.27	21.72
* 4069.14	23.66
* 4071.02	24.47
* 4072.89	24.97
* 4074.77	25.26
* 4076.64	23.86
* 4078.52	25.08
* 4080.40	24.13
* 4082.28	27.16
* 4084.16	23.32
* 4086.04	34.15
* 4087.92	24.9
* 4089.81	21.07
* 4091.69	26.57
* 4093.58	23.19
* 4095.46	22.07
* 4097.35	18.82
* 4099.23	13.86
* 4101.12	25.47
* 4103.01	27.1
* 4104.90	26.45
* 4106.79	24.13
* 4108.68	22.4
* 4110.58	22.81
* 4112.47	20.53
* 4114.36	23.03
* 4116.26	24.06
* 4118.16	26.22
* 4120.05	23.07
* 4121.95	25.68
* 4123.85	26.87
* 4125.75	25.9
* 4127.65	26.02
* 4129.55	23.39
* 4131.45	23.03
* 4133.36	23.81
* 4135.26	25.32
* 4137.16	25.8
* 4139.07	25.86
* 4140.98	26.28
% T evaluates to 1.10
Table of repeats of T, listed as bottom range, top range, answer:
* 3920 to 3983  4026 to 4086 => 1.06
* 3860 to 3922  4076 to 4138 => 1.17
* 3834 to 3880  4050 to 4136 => 1.17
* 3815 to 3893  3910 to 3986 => 1.11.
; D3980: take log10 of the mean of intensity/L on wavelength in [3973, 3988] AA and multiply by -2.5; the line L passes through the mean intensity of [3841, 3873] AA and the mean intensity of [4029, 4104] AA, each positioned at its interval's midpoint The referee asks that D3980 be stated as 0.05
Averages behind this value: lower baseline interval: 23.9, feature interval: 23.2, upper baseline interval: 24.7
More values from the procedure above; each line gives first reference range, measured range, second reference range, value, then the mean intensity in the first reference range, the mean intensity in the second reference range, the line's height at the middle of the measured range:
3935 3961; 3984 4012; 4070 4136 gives 0.099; 25.9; 24.2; 25.4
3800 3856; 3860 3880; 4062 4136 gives -0.079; 21.5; 24.2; 21.9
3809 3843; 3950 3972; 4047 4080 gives -0.114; 21.5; 25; 23.5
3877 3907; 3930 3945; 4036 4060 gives -0.055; 22.8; 25.5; 23.6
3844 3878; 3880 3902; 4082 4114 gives 0.062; 24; 23.7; 24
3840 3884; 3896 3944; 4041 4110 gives 0.038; 23.8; 24.8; 24.1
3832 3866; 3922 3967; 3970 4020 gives -0.078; 23.4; 23.6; 23.5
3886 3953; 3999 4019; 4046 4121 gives 0.013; 23.8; 24.4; 24.1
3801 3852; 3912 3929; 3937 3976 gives 0.004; 21.3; 25.5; 24.4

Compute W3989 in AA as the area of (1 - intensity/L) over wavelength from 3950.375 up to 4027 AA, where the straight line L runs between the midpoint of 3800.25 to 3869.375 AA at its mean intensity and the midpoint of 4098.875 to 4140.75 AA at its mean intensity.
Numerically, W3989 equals -3.9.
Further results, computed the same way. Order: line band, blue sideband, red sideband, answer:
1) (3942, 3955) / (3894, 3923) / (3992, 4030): -1.7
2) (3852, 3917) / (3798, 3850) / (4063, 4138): -4.8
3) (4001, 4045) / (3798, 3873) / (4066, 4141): -2.0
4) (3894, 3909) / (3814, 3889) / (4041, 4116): 1.9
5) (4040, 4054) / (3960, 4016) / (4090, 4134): -1.2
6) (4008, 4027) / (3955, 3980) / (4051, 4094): 0.1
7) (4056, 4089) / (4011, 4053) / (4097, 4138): -1.6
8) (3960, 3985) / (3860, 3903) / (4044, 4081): -0.4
